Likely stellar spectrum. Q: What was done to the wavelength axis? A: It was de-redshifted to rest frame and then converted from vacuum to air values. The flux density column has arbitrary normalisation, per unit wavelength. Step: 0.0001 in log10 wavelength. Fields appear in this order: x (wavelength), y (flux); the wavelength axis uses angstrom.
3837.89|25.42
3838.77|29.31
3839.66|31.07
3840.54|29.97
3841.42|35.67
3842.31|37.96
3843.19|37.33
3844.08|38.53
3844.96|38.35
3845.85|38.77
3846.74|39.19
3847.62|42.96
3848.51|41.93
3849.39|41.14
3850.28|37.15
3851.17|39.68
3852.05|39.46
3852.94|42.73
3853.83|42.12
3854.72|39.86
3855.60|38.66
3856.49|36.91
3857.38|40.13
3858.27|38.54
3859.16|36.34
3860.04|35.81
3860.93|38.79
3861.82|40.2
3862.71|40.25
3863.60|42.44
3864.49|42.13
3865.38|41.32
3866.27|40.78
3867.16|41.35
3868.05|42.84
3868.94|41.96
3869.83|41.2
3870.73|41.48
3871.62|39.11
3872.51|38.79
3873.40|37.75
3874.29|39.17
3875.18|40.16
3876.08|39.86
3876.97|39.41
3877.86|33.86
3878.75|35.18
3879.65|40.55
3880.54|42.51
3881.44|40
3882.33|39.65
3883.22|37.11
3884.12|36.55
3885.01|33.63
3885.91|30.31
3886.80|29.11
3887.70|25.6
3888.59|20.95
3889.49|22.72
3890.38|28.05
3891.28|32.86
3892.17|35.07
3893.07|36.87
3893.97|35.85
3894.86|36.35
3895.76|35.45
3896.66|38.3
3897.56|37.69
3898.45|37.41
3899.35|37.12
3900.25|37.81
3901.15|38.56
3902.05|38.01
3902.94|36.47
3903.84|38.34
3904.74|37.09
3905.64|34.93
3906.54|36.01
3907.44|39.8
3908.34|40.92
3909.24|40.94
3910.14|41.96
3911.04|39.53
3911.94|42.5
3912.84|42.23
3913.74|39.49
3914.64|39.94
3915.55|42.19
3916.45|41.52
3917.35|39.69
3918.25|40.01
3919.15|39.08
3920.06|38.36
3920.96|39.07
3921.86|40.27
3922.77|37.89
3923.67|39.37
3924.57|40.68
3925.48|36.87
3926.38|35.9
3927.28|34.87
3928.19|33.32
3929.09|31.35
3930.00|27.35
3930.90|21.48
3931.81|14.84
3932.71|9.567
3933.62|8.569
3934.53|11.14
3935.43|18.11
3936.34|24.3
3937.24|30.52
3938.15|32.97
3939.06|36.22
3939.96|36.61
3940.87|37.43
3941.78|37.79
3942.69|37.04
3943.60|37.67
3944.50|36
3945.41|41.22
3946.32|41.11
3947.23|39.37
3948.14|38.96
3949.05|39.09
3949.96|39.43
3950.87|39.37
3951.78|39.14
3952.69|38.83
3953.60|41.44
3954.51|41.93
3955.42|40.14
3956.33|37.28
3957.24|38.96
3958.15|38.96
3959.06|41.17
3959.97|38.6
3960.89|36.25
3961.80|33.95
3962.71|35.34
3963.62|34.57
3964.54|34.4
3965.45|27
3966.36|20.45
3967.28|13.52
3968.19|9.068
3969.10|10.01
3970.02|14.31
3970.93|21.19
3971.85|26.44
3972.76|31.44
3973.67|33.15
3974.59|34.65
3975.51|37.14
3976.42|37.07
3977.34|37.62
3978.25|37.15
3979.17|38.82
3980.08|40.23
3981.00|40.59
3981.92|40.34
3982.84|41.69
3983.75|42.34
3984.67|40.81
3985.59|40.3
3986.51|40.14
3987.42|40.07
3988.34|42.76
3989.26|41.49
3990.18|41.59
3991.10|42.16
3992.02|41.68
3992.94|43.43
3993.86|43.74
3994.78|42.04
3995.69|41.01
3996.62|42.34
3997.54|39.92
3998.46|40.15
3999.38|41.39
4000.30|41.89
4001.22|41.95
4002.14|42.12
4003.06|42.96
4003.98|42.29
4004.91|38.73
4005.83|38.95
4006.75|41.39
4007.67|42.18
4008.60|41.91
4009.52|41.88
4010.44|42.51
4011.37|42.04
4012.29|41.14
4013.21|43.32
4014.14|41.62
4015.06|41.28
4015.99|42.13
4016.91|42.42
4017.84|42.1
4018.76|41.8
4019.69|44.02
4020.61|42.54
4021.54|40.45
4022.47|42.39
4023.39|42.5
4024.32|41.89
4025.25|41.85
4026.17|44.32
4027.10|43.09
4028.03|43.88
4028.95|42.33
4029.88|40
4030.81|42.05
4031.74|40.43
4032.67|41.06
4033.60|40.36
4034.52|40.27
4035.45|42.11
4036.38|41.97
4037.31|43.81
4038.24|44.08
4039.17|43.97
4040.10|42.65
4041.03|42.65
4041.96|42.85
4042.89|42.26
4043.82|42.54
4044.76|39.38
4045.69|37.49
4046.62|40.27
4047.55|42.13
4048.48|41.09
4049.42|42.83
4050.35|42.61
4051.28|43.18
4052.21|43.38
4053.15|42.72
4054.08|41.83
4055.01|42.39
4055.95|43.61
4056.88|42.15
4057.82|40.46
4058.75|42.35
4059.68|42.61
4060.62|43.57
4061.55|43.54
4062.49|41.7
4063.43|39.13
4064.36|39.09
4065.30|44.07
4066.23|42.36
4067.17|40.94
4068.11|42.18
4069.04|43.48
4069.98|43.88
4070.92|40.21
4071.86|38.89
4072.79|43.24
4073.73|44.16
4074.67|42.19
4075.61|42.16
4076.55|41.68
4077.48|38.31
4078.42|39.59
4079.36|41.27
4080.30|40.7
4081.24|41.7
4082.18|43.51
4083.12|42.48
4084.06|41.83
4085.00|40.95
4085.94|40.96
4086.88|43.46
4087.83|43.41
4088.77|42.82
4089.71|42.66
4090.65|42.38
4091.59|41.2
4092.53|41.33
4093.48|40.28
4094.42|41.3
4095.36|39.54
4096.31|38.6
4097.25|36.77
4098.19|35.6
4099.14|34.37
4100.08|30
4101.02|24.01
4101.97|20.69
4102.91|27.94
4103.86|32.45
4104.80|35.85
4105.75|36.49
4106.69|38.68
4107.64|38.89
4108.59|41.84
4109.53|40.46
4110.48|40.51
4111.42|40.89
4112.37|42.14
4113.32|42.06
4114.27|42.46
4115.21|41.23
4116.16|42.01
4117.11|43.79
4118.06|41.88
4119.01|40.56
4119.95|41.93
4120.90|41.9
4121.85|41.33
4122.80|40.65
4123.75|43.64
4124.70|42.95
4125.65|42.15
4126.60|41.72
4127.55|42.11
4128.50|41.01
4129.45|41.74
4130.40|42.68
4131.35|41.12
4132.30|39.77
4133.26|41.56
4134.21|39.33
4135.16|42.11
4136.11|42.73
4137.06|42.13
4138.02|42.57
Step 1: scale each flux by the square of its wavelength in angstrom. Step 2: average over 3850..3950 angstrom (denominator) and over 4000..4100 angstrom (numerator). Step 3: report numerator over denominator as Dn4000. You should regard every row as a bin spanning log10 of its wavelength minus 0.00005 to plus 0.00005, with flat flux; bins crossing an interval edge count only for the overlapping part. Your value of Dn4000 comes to 1.2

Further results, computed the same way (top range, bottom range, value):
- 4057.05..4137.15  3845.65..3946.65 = 1.23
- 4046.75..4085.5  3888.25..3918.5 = 1.22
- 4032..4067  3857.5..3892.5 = 1.24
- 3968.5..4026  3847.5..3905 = 1.11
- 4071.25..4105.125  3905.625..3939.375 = 1.25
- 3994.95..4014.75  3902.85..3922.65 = 1.10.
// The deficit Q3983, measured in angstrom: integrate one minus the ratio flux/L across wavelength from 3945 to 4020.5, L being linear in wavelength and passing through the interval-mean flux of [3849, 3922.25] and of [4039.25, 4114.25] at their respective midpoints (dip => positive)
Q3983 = 2.5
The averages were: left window 38.1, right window 40.4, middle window 38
